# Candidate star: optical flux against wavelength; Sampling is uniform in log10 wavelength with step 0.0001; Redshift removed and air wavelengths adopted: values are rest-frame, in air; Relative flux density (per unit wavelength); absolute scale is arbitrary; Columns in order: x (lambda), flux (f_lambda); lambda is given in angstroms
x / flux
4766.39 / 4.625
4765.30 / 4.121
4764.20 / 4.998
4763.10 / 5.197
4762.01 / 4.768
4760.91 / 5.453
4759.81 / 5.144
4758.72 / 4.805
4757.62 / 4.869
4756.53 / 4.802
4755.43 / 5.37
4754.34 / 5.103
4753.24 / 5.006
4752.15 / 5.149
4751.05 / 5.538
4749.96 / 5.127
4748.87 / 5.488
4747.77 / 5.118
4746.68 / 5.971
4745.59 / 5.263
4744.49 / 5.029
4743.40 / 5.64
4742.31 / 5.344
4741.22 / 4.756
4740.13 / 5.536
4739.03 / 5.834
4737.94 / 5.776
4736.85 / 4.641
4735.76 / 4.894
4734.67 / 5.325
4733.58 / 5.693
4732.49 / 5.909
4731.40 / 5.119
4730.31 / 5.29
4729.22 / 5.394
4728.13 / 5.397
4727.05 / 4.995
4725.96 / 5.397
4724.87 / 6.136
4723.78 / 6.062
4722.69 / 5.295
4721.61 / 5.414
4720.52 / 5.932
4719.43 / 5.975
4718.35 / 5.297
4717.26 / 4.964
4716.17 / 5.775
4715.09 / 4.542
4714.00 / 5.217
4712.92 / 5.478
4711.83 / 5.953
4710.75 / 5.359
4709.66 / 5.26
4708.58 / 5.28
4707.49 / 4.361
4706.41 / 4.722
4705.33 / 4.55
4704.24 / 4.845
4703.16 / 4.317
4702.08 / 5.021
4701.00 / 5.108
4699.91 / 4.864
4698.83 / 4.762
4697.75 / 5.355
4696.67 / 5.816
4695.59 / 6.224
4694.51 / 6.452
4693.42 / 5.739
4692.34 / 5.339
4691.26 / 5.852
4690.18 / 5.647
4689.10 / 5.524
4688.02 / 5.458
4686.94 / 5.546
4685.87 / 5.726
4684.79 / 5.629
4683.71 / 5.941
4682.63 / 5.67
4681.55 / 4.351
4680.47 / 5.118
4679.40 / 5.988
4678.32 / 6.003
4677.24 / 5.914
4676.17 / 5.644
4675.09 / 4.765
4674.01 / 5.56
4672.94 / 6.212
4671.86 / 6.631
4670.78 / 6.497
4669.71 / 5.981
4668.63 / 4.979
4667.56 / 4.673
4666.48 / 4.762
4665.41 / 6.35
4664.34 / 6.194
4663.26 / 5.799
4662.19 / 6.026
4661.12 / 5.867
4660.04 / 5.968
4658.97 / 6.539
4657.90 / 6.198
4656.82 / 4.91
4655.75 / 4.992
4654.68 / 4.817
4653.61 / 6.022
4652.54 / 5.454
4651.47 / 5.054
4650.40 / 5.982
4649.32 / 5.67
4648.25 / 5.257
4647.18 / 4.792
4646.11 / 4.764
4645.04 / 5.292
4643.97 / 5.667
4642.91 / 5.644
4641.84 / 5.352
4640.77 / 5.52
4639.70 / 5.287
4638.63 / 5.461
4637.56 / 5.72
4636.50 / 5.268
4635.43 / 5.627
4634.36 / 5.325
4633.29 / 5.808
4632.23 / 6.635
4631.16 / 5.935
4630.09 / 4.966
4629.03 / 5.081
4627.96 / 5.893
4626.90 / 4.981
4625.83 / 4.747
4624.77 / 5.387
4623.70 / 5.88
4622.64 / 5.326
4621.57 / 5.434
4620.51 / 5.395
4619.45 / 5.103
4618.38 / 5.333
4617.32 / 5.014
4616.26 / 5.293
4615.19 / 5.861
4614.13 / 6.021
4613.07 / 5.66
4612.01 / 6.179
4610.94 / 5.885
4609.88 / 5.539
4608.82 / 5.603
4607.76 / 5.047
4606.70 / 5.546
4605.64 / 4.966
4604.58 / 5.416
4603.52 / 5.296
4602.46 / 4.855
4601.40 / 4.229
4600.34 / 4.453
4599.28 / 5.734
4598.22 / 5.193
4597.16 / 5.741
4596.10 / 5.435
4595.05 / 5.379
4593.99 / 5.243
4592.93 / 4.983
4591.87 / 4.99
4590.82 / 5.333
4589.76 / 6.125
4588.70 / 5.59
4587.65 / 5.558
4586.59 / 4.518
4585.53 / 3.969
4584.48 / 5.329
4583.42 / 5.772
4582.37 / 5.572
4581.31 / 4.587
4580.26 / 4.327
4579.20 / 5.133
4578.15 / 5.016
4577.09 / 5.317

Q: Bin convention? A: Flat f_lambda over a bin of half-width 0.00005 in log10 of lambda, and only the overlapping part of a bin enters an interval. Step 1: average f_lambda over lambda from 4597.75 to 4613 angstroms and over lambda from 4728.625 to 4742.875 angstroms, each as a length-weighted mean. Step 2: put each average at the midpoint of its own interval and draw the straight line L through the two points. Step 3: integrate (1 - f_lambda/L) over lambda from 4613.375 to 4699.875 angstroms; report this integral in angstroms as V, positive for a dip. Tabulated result -3.93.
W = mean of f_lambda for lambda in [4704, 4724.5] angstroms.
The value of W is 5.29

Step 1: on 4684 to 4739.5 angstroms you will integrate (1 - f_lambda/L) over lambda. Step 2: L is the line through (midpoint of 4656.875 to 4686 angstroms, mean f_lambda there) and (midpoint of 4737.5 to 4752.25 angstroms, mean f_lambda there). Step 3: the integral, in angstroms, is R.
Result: 1.6 angstroms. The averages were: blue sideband 5.72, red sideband 5.4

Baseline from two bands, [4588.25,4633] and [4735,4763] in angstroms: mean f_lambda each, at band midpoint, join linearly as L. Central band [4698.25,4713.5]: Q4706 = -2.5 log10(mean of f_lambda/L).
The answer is 0.06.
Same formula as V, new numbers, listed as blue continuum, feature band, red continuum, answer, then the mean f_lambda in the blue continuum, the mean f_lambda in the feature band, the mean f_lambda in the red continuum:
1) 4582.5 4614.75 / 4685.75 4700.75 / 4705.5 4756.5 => -0.69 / 5.33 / 5.58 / 5.34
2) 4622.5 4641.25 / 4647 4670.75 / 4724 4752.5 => -0.54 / 5.5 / 5.59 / 5.38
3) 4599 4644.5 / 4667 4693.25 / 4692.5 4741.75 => -1.18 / 5.43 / 5.61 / 5.33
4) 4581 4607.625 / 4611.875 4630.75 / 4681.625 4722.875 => -0.61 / 5.19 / 5.41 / 5.36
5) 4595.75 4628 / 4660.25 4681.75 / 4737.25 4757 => -1.40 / 5.36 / 5.69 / 5.32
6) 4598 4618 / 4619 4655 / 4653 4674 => 0.86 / 5.36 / 5.43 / 5.75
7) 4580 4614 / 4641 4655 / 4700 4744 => -0.27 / 5.27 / 5.38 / 5.29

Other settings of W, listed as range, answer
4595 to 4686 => 5.5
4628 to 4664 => 5.54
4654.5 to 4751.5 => 5.46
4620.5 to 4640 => 5.49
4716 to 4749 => 5.43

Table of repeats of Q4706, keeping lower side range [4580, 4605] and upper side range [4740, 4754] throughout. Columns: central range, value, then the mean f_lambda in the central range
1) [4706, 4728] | -0.02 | 5.38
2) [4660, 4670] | -0.08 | 5.63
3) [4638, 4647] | -0.03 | 5.35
